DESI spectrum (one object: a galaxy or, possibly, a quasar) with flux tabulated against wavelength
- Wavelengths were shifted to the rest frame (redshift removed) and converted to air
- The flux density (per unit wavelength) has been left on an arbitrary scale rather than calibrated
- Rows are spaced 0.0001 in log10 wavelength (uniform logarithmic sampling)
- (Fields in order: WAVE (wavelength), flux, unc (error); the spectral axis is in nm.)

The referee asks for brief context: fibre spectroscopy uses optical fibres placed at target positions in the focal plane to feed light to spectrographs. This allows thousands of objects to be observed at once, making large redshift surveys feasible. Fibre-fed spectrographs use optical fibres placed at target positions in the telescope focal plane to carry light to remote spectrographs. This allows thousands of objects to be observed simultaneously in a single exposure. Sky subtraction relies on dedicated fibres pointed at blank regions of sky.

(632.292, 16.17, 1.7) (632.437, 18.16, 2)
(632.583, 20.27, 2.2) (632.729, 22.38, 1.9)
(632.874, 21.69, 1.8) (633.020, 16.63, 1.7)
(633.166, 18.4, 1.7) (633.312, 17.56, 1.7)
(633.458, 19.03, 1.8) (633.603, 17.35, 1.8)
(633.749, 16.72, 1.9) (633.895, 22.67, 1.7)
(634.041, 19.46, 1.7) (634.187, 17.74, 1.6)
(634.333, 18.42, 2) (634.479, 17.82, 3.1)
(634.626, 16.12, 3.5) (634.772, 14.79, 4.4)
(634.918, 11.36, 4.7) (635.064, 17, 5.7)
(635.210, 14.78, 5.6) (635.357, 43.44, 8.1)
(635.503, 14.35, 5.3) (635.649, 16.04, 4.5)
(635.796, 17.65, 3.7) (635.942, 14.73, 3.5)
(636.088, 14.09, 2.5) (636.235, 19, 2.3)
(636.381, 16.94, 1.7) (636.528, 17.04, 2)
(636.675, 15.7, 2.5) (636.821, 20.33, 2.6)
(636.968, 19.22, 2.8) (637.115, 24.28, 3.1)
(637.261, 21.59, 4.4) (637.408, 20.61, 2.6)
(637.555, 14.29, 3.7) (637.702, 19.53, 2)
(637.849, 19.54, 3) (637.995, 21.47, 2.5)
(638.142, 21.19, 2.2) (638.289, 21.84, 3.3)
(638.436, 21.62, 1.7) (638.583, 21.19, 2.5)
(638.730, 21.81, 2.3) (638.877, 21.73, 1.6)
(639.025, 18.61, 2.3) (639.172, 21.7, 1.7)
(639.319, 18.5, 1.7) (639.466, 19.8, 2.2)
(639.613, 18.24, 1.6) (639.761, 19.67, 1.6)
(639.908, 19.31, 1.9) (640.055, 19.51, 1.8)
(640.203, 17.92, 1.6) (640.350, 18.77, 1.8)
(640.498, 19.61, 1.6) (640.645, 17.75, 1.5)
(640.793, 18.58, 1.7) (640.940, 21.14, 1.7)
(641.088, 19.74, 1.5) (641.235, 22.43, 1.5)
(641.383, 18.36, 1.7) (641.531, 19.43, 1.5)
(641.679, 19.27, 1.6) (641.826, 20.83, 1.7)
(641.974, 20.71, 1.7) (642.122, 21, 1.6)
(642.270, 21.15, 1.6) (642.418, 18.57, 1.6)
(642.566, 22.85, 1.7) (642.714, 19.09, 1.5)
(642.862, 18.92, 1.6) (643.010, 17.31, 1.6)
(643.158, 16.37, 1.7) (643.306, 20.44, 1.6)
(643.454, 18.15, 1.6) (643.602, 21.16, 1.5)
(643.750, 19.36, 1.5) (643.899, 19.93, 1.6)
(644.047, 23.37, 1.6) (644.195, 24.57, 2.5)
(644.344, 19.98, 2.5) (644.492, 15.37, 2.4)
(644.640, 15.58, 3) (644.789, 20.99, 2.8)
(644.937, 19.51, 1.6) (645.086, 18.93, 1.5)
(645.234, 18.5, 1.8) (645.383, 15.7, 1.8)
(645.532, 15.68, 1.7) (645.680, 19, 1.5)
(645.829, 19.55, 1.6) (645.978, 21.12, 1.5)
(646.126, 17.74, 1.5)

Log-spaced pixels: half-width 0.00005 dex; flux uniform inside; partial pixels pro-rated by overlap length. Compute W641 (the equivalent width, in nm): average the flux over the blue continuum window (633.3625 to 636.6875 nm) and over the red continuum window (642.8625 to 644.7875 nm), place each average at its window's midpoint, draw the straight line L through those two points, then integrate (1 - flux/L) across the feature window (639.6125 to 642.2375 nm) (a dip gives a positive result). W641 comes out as -0.10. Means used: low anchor 18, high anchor 19.4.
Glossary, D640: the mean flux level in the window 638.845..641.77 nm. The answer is 19.5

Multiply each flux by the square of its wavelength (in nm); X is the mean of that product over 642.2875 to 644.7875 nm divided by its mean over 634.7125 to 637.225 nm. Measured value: 1.1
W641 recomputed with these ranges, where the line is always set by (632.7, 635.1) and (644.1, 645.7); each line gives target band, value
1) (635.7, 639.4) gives -0.25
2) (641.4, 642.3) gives -0.09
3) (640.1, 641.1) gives -0.04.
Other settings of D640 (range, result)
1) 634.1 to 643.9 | 19.3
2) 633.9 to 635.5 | 19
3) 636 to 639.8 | 19.6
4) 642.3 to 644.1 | 19.6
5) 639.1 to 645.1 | 19.6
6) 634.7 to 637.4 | 18.5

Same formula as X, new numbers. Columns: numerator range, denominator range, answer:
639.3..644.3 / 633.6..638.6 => 1.07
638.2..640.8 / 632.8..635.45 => 1.07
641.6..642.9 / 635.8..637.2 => 1.15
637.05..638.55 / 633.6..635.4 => 1.11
